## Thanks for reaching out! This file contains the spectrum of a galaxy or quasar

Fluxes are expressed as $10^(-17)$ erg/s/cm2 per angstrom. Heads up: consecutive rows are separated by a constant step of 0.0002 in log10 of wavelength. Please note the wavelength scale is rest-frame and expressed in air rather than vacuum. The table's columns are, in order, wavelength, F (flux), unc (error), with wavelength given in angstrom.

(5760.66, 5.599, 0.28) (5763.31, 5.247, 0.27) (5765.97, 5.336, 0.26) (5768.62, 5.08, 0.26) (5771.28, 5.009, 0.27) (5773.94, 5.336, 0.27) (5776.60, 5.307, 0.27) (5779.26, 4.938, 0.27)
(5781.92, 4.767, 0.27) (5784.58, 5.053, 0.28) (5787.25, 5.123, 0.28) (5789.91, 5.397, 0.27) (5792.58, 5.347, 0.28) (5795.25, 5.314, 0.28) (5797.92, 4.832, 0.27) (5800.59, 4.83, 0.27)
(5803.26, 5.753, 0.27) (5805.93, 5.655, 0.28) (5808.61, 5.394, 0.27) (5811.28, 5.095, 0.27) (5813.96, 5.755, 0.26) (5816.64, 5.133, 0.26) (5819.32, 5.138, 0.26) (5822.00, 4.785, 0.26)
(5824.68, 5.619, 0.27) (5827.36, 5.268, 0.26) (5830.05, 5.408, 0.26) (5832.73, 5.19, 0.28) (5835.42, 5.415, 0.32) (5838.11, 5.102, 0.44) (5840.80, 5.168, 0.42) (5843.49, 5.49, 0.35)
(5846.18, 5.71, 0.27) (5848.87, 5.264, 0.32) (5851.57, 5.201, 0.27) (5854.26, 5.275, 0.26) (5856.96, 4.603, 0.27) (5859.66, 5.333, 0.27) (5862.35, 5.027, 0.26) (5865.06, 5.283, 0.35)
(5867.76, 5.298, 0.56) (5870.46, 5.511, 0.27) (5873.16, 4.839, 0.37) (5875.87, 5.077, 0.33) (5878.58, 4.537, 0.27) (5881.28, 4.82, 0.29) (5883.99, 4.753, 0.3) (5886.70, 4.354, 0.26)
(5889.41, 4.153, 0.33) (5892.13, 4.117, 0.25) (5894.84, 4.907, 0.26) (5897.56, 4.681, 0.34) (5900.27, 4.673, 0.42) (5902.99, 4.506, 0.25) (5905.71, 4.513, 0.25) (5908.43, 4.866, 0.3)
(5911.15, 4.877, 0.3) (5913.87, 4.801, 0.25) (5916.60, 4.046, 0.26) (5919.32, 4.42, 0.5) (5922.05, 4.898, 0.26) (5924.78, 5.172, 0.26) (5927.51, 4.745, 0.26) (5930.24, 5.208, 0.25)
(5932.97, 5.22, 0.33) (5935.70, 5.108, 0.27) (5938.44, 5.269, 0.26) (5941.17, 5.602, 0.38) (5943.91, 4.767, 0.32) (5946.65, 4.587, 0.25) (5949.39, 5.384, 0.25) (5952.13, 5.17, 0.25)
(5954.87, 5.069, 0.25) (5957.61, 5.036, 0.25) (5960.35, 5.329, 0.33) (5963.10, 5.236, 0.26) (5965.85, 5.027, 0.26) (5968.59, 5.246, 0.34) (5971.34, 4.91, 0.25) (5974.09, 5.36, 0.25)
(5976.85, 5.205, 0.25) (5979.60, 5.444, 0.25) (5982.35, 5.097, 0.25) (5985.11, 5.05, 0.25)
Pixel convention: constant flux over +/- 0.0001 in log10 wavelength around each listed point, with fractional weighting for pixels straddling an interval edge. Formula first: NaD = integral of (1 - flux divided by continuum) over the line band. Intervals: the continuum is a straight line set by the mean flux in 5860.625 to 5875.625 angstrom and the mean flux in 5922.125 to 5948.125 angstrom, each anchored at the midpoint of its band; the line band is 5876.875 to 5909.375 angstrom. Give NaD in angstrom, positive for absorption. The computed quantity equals 3.6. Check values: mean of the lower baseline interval 5.19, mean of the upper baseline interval 5.07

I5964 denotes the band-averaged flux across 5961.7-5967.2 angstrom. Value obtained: 5.13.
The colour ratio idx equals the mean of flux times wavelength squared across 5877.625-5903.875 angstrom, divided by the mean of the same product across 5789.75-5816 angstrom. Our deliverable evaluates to 0.88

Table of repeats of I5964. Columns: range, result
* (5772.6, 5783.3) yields 5.09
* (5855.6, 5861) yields 4.96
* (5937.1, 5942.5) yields 5.44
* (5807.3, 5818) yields 5.34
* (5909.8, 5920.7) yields 4.54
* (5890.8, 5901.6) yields 4.6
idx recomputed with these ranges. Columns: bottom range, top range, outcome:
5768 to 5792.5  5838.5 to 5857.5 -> 1.05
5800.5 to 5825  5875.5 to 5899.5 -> 0.88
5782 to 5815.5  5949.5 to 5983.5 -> 1.04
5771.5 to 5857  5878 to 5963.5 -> 0.96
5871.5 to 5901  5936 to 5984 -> 1.14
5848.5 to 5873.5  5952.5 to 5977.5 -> 1.03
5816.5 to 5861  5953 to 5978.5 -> 1.03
